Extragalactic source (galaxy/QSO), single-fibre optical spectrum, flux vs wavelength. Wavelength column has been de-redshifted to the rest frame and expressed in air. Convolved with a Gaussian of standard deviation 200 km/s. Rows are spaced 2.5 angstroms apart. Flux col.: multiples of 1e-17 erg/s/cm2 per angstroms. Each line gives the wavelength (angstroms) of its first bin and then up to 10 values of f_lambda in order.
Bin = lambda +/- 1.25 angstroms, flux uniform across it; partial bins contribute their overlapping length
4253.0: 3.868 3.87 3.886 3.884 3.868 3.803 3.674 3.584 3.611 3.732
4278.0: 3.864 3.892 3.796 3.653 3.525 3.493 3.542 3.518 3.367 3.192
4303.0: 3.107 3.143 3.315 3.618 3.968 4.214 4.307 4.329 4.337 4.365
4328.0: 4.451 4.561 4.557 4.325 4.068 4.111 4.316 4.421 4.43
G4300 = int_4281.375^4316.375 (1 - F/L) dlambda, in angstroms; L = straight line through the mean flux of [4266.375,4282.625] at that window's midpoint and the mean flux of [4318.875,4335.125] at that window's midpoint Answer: 4.5 angstroms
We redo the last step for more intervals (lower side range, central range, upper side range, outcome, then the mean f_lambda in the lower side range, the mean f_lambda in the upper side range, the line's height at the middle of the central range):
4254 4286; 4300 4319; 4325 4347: 2.4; 3.78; 4.35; 4.12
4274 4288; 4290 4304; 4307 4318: 1.6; 3.76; 3.85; 3.81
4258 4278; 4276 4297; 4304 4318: 0.4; 3.75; 3.7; 3.73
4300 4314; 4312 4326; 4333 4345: -2.0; 3.39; 4.26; 3.71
